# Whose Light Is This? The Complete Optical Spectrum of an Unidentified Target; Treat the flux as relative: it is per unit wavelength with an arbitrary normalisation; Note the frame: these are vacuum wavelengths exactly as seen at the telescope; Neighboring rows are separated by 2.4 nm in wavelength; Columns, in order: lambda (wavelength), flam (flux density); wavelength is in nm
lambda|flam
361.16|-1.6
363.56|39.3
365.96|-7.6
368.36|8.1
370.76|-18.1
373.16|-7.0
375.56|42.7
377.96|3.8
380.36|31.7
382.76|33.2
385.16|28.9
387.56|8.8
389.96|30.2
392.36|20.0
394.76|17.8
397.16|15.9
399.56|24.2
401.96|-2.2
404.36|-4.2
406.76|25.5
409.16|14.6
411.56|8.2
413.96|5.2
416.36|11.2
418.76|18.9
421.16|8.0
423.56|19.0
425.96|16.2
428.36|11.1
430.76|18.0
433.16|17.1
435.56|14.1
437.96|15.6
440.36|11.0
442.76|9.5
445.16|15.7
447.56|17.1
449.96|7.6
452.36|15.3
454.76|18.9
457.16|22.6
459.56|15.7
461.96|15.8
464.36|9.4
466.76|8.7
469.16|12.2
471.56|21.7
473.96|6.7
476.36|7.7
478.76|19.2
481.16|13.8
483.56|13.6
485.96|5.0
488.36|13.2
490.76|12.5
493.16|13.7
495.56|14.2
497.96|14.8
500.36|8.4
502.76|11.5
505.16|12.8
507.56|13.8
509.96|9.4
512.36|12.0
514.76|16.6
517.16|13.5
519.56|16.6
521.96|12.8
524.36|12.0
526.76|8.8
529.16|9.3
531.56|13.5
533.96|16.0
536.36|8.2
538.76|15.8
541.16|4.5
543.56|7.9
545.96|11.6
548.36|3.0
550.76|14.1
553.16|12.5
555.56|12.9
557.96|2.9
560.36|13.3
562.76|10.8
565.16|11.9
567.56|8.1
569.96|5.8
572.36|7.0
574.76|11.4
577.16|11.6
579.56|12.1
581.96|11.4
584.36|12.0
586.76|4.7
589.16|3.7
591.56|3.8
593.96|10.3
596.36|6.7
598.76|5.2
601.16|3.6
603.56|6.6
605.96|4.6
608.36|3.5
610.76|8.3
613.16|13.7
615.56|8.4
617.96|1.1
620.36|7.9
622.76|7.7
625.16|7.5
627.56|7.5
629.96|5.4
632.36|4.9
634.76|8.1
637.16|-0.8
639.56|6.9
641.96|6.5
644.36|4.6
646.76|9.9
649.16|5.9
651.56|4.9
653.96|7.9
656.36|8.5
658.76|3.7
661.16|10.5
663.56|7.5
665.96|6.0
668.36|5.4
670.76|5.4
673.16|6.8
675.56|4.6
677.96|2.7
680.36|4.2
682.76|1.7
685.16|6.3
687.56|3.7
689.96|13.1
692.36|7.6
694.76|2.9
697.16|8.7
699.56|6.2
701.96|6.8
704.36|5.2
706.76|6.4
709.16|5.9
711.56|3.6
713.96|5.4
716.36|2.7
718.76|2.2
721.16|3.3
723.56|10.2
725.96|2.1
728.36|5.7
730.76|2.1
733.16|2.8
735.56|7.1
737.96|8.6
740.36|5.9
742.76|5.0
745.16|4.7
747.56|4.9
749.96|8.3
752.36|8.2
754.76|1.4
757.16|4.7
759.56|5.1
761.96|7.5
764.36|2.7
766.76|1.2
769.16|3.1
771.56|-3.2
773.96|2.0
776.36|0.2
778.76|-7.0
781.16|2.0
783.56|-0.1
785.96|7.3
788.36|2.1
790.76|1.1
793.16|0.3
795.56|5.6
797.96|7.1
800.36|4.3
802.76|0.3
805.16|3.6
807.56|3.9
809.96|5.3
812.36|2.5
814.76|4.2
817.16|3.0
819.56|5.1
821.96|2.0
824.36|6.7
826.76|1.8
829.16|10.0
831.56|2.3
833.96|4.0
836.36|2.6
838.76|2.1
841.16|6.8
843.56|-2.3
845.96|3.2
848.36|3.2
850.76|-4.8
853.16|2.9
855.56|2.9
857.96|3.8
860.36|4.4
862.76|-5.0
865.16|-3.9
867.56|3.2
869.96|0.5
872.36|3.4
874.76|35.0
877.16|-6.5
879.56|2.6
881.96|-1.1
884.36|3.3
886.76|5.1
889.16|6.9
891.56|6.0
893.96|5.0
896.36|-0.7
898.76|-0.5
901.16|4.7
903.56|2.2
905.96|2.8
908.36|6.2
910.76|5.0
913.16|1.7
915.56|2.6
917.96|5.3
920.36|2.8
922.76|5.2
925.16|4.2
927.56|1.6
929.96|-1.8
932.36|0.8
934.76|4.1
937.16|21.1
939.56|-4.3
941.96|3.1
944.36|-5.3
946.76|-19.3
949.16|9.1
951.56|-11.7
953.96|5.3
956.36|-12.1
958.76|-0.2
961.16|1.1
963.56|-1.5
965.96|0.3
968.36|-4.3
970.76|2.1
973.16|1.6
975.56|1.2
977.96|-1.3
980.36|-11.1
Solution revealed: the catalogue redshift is 1.34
